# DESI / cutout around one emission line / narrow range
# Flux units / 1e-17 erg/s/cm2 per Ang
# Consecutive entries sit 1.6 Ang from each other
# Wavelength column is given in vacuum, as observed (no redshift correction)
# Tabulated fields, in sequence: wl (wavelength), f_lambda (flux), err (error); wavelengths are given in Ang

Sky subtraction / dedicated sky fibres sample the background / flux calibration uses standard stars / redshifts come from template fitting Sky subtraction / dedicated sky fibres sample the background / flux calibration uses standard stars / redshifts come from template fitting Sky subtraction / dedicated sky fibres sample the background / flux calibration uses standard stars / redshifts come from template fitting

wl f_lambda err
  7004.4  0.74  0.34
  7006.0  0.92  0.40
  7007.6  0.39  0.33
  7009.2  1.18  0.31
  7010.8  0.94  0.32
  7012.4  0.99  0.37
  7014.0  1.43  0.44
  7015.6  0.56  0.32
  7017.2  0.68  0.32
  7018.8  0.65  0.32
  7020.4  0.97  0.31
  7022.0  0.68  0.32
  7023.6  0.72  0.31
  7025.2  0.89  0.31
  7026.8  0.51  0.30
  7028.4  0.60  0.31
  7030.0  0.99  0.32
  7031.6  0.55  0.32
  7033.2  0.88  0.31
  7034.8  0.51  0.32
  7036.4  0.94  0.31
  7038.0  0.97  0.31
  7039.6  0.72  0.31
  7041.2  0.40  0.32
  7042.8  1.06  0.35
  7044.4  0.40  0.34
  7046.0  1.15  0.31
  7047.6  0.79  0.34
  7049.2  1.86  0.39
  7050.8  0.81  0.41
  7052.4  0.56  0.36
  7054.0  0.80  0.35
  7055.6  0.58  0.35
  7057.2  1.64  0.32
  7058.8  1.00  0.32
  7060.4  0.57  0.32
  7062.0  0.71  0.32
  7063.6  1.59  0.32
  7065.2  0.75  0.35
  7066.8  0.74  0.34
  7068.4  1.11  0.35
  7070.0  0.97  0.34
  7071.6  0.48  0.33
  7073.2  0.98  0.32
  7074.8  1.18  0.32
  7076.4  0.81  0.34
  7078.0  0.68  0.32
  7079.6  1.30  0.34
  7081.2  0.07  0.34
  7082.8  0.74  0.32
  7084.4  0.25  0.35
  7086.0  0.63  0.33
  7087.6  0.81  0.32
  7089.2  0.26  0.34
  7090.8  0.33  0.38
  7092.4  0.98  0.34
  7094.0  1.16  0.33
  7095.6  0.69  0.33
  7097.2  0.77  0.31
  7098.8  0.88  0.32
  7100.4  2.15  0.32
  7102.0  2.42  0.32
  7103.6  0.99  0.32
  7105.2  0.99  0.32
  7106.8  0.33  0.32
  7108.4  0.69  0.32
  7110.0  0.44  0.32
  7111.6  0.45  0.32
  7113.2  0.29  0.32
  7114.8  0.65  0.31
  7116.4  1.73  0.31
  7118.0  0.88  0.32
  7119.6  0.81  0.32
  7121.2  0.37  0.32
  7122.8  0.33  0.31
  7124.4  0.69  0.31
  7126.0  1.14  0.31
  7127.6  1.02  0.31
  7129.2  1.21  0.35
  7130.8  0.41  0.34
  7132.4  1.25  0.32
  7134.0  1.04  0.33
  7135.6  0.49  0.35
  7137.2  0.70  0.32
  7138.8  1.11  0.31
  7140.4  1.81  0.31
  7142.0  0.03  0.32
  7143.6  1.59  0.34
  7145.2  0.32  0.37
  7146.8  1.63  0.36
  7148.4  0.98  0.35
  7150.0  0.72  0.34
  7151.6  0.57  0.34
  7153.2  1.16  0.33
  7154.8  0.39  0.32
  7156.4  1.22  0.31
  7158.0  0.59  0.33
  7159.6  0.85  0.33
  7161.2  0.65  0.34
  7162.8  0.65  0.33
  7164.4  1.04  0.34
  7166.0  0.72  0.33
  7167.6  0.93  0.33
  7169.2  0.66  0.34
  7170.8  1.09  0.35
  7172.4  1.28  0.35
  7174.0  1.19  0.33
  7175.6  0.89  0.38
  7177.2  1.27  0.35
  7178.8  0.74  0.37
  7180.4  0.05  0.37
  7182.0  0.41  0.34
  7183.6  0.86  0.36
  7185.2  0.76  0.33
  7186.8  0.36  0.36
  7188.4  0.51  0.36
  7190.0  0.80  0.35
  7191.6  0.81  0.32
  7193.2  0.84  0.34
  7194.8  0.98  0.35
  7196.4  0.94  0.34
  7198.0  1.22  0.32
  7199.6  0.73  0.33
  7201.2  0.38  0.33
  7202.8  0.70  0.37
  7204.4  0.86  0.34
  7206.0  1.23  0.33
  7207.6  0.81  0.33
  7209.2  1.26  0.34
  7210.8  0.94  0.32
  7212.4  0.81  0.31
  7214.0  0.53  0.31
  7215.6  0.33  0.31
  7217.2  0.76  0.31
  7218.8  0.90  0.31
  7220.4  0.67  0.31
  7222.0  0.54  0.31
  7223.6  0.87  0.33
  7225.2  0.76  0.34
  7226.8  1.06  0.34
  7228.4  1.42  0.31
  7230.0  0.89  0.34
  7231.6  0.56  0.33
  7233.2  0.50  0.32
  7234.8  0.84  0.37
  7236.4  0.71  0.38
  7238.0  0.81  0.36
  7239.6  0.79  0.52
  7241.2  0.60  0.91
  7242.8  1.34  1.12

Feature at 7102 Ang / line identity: [S II]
